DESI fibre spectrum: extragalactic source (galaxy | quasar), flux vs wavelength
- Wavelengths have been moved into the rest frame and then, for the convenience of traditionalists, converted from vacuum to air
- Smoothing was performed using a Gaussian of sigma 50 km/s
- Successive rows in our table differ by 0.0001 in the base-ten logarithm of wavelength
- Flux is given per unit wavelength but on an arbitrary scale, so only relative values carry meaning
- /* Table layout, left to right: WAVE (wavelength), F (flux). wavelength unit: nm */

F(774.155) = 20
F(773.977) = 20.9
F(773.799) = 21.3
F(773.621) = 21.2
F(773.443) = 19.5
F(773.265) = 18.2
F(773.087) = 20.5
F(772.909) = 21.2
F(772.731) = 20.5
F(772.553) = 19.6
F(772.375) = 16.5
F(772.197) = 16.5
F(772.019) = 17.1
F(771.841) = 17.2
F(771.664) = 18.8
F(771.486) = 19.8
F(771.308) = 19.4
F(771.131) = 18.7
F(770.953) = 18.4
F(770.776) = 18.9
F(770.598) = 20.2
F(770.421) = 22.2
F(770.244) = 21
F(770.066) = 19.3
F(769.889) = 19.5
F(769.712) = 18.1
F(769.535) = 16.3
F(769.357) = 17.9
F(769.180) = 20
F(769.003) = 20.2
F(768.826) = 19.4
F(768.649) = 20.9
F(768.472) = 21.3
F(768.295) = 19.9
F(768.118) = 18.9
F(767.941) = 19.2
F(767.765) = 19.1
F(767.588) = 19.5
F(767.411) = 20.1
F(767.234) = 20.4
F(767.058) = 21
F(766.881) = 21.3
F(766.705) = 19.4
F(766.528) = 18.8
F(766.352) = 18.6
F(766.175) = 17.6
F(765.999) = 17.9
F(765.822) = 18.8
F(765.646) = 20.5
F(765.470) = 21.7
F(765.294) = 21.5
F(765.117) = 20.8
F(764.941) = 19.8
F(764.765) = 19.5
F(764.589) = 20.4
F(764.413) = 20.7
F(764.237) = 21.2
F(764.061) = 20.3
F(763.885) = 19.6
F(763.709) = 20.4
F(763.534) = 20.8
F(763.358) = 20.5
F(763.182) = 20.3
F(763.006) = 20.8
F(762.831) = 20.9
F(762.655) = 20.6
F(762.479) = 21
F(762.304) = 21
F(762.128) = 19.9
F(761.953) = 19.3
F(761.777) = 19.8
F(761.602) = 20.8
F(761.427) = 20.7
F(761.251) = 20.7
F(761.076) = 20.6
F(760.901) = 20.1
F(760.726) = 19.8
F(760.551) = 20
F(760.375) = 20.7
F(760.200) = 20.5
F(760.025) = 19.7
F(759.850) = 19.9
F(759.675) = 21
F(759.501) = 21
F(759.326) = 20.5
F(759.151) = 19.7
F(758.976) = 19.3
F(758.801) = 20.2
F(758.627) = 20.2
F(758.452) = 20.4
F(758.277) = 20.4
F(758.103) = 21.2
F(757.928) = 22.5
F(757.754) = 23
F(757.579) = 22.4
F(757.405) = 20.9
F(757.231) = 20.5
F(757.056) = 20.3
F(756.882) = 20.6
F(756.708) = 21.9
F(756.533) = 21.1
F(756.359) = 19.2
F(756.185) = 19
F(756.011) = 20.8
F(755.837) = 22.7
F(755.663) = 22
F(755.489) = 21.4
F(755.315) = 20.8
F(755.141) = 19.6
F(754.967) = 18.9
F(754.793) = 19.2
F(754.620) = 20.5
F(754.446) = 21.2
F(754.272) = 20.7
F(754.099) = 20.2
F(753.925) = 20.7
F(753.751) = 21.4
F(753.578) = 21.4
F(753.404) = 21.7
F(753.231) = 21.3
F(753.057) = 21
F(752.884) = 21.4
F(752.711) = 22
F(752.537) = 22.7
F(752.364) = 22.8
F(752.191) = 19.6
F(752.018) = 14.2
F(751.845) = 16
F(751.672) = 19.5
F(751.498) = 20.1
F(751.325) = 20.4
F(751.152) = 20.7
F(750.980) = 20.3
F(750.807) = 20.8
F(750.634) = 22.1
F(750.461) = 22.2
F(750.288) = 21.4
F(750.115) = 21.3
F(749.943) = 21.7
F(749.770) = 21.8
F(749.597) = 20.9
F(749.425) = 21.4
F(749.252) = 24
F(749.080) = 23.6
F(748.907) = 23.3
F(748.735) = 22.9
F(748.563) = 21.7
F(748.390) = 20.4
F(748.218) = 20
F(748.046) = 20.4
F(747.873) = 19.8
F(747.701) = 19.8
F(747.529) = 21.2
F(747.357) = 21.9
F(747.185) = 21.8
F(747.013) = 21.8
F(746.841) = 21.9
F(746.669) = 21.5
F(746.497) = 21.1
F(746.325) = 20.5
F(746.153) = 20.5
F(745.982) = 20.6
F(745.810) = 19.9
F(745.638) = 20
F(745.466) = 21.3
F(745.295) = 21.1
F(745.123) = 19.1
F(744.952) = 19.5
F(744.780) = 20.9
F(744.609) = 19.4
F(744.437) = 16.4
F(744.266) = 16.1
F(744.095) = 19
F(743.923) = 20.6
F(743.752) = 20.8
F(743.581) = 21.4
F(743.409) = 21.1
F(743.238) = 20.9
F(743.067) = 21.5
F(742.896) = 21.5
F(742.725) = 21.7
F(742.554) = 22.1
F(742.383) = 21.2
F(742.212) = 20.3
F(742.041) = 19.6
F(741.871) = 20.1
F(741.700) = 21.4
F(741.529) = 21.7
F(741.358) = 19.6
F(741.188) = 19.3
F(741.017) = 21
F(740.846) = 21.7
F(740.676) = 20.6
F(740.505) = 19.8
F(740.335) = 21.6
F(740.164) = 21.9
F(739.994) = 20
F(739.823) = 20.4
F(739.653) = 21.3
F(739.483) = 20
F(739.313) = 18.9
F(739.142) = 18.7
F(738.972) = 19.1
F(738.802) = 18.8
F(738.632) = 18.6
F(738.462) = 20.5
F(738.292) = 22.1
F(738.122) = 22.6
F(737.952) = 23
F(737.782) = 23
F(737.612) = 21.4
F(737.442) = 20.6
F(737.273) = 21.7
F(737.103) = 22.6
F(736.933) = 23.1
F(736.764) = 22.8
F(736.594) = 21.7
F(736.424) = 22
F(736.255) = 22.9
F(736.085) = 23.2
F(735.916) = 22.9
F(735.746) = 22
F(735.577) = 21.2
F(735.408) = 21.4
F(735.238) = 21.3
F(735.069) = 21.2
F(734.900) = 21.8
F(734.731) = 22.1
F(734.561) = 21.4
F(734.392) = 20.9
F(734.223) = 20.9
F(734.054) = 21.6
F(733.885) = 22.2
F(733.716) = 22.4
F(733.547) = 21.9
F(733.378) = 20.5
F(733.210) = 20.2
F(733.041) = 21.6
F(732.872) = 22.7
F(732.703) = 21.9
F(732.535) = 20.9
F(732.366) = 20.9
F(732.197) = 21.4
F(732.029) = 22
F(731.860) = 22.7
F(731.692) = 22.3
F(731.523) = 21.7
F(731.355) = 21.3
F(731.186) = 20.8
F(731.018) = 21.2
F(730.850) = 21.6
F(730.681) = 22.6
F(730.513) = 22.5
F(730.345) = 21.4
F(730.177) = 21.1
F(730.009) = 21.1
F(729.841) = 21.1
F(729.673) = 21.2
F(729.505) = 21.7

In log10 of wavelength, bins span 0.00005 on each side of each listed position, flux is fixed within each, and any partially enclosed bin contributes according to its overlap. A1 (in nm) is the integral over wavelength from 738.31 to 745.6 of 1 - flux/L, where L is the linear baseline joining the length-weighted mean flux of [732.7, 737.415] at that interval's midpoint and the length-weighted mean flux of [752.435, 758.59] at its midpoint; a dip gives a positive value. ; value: 0.437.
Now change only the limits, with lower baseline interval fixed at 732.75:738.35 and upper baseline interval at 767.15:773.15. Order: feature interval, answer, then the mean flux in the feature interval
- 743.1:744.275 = 0.05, 20.3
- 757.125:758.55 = -0.08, 21.4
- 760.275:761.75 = -0.03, 20.4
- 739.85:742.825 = 0.09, 20.8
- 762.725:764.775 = -0.07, 20.5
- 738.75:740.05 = 0.12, 19.7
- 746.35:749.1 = -0.05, 21.4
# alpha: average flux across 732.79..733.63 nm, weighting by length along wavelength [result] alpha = 21.4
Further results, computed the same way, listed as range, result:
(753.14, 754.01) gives 21.3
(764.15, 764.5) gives 20.9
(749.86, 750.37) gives 21.5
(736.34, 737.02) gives 22.4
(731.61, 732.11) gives 22.3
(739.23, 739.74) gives 20.1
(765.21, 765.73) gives 21.3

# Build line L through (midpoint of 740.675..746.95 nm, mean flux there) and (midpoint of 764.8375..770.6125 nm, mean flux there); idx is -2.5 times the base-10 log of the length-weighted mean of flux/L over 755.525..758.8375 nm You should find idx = -0.05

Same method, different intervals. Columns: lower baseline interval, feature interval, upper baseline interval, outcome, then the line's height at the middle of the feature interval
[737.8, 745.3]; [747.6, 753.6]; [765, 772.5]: -0.05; 20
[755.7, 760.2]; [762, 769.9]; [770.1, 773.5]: 0.00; 19.8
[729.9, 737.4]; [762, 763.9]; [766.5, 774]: -0.03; 19.9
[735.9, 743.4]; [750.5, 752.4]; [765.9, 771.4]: 0.04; 20.4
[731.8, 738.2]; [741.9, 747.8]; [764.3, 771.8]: 0.03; 21.2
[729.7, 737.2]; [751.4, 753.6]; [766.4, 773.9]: 0.02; 20.6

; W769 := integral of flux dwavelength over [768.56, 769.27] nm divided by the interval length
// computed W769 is 20.1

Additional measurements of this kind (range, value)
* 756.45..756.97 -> 21.2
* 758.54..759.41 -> 20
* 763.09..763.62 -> 20.5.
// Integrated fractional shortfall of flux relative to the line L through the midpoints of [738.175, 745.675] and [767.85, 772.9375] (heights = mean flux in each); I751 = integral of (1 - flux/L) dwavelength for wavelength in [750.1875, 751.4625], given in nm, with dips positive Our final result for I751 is -0.07 nm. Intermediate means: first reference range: 20.3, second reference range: 19.2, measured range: 21.1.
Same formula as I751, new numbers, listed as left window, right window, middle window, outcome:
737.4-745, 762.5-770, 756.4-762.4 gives -0.17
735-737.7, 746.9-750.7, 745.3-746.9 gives 0.07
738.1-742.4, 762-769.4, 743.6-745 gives 0.08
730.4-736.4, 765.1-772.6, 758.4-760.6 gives -0.03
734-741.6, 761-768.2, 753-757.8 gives -0.08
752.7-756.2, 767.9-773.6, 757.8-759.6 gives -0.01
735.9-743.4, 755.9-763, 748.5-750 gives -0.11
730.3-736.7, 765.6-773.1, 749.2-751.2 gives -0.09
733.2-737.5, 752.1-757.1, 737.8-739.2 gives 0.07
